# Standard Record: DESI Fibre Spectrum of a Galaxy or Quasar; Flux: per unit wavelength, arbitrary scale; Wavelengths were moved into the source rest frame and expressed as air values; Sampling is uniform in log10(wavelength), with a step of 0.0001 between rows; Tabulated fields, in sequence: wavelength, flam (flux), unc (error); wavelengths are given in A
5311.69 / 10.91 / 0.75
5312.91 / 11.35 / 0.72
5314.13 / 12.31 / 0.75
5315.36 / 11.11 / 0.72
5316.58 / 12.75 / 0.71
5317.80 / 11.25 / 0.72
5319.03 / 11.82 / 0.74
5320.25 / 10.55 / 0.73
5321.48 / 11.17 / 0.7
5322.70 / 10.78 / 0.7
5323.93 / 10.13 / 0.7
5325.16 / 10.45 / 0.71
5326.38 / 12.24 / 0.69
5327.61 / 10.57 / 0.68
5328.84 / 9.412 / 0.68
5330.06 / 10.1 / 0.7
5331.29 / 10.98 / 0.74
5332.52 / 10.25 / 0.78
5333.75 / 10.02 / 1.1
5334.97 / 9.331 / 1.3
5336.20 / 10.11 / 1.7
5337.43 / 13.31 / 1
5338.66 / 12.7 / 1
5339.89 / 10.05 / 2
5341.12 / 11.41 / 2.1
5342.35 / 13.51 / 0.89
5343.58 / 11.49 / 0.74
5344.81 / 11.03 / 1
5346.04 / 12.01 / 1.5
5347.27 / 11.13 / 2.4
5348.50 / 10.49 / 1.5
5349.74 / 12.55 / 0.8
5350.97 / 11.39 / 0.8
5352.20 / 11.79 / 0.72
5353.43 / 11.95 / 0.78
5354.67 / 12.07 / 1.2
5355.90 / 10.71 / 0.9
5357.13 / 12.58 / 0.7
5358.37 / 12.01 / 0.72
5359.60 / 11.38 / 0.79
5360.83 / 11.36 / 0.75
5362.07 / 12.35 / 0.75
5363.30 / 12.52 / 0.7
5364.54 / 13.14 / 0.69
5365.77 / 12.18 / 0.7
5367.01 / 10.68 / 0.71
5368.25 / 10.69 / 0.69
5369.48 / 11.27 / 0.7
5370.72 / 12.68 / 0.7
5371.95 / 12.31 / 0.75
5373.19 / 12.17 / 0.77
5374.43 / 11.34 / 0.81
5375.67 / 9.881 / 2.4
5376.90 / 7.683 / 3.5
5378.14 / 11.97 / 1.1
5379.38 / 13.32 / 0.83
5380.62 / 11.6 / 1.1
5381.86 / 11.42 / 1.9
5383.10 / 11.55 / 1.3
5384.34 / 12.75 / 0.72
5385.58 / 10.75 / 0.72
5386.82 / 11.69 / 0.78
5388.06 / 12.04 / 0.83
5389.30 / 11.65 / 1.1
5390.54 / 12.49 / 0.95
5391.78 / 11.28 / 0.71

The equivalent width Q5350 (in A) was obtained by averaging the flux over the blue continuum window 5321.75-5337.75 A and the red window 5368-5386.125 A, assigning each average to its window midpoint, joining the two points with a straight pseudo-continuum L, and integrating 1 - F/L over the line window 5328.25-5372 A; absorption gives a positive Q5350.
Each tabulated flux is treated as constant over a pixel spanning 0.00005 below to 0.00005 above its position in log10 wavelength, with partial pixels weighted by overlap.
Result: -2.1 A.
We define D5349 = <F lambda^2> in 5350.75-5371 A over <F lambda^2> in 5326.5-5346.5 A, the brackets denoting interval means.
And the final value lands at 1.1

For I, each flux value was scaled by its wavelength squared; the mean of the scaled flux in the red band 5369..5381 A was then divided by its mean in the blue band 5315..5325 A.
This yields 1.04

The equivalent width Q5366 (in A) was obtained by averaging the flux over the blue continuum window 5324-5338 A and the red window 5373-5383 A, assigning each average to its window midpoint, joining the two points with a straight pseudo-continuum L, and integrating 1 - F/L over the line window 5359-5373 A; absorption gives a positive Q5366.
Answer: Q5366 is -1.11 A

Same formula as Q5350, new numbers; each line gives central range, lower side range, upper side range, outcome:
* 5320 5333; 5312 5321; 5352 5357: 1.1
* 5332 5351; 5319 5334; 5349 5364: -0.1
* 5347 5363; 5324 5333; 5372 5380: -1.2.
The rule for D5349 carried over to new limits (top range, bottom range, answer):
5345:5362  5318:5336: 1.11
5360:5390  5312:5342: 1.07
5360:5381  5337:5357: 1.00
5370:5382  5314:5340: 1.06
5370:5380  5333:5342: 1.05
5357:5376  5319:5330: 1.12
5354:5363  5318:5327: 1.09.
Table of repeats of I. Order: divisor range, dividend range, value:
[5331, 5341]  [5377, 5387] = 1.09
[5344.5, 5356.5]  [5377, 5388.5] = 1.03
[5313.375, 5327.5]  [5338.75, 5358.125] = 1.04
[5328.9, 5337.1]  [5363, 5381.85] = 1.15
